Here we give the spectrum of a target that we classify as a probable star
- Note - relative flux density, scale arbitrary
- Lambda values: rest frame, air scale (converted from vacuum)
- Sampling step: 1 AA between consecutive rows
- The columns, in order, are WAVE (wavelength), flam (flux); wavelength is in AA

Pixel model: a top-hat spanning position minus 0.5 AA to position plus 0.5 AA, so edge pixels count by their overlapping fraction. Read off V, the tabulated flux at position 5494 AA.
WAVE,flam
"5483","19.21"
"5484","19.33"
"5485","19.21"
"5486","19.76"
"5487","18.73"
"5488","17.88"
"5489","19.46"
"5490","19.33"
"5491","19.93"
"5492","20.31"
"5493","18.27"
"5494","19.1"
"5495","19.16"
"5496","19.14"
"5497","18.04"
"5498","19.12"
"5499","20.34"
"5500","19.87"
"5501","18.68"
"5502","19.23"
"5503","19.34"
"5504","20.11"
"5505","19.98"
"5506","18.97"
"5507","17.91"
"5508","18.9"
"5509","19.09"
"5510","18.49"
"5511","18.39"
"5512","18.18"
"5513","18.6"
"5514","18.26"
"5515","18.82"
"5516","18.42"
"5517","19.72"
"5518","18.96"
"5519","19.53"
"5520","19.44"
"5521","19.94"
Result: 19.1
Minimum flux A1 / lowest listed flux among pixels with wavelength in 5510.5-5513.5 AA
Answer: 18.18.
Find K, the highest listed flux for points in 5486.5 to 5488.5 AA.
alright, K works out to 18.73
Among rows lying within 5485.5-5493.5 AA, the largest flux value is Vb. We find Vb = 20.31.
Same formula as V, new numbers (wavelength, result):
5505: 19.98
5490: 19.33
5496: 19.14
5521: 19.94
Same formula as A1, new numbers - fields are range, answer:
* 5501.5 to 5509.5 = 17.91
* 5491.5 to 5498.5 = 18.04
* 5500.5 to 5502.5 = 18.68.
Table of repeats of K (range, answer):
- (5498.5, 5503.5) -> 20.34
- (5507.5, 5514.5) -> 19.09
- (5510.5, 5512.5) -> 18.39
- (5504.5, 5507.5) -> 19.98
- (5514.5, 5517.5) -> 19.72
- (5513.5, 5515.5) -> 18.82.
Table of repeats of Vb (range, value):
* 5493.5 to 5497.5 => 19.16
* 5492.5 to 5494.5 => 19.1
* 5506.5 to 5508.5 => 18.9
